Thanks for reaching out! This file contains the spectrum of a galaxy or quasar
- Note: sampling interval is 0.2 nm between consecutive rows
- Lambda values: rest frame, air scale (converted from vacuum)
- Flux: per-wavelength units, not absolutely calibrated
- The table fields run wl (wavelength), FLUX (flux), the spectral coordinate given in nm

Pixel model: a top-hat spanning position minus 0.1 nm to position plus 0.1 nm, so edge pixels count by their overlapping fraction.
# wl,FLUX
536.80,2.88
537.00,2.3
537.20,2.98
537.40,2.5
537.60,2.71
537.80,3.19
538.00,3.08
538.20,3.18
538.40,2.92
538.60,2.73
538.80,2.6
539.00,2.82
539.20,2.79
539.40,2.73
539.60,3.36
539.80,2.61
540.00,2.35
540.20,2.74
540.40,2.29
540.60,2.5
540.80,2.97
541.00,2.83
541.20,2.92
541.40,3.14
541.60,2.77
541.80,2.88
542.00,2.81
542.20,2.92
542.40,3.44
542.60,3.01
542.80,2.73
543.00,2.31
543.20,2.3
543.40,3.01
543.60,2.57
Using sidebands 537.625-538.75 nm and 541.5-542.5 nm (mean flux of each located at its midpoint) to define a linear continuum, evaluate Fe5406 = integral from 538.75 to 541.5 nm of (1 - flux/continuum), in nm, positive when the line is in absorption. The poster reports 0.19 nm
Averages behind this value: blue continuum 2.98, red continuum 2.96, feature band 2.76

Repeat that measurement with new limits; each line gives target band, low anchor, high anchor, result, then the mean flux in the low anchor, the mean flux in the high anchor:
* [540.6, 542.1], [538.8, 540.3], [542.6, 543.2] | -0.125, 2.76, 2.56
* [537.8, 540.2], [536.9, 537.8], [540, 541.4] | -0.129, 2.69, 2.71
